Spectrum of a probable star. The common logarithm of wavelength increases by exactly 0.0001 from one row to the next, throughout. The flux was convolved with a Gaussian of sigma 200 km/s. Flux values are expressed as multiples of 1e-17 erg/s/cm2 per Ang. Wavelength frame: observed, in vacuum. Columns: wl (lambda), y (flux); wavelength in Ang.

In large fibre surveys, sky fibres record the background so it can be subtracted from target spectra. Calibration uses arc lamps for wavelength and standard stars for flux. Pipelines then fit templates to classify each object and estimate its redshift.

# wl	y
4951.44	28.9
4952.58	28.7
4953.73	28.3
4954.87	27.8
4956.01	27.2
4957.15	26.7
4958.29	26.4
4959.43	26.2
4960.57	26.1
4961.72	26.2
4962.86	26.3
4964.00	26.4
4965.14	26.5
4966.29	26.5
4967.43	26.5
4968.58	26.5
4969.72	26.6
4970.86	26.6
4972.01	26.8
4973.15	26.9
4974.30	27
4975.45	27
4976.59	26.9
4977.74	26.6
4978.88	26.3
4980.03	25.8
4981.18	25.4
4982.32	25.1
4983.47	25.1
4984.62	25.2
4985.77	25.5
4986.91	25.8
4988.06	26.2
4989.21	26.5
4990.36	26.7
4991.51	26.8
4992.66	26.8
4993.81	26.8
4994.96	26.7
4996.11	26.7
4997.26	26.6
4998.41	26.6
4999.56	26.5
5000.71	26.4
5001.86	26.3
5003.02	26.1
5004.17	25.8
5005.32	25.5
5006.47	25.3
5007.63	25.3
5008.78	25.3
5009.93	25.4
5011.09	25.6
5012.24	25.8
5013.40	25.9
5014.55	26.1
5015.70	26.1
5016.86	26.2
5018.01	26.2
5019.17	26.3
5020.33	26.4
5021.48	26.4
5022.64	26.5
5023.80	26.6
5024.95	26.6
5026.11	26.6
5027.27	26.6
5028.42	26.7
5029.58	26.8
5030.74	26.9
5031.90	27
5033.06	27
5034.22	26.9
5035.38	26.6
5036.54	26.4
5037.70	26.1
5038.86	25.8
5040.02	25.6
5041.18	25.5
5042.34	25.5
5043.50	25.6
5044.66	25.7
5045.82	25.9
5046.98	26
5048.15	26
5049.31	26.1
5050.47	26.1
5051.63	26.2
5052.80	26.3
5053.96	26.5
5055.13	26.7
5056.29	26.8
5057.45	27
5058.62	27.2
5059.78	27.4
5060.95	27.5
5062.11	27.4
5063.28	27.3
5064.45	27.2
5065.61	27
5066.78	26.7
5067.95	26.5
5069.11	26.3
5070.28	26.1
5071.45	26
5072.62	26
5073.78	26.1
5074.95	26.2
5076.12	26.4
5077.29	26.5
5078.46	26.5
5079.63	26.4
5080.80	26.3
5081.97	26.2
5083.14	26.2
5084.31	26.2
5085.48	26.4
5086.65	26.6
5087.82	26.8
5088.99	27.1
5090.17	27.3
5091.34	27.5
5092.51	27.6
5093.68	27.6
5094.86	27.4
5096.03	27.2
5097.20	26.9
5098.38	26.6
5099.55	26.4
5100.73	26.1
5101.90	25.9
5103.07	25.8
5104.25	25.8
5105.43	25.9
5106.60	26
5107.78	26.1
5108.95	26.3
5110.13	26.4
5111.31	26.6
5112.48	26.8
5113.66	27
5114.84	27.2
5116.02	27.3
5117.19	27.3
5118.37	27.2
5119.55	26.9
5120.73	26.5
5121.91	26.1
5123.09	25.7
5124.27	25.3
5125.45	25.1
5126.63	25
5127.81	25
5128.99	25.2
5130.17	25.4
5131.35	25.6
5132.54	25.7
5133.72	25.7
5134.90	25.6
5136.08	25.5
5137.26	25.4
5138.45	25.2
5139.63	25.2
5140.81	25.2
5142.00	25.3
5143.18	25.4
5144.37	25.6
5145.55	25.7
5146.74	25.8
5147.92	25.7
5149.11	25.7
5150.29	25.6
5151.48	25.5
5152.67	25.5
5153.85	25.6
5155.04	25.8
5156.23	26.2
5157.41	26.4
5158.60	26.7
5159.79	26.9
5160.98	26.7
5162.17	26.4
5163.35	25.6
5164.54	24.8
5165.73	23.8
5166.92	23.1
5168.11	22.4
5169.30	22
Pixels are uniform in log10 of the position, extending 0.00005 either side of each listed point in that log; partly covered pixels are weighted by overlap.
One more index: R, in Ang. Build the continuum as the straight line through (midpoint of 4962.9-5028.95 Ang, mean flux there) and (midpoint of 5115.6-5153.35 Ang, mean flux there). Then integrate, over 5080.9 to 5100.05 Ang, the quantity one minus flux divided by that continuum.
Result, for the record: -0.7 Ang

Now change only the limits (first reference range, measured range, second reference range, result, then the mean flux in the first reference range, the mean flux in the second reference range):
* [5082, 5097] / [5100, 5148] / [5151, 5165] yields 1.1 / 27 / 26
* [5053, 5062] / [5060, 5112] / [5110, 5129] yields 0.2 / 27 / 26.3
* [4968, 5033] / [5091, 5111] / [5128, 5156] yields -0.6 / 26.3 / 25.5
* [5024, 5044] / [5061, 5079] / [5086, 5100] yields 0.2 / 26.4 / 27.1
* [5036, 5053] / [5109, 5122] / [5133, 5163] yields -0.5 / 25.9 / 25.8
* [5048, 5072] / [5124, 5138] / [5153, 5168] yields 0.3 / 26.7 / 25.6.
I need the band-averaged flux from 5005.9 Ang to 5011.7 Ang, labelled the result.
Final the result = 25.4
